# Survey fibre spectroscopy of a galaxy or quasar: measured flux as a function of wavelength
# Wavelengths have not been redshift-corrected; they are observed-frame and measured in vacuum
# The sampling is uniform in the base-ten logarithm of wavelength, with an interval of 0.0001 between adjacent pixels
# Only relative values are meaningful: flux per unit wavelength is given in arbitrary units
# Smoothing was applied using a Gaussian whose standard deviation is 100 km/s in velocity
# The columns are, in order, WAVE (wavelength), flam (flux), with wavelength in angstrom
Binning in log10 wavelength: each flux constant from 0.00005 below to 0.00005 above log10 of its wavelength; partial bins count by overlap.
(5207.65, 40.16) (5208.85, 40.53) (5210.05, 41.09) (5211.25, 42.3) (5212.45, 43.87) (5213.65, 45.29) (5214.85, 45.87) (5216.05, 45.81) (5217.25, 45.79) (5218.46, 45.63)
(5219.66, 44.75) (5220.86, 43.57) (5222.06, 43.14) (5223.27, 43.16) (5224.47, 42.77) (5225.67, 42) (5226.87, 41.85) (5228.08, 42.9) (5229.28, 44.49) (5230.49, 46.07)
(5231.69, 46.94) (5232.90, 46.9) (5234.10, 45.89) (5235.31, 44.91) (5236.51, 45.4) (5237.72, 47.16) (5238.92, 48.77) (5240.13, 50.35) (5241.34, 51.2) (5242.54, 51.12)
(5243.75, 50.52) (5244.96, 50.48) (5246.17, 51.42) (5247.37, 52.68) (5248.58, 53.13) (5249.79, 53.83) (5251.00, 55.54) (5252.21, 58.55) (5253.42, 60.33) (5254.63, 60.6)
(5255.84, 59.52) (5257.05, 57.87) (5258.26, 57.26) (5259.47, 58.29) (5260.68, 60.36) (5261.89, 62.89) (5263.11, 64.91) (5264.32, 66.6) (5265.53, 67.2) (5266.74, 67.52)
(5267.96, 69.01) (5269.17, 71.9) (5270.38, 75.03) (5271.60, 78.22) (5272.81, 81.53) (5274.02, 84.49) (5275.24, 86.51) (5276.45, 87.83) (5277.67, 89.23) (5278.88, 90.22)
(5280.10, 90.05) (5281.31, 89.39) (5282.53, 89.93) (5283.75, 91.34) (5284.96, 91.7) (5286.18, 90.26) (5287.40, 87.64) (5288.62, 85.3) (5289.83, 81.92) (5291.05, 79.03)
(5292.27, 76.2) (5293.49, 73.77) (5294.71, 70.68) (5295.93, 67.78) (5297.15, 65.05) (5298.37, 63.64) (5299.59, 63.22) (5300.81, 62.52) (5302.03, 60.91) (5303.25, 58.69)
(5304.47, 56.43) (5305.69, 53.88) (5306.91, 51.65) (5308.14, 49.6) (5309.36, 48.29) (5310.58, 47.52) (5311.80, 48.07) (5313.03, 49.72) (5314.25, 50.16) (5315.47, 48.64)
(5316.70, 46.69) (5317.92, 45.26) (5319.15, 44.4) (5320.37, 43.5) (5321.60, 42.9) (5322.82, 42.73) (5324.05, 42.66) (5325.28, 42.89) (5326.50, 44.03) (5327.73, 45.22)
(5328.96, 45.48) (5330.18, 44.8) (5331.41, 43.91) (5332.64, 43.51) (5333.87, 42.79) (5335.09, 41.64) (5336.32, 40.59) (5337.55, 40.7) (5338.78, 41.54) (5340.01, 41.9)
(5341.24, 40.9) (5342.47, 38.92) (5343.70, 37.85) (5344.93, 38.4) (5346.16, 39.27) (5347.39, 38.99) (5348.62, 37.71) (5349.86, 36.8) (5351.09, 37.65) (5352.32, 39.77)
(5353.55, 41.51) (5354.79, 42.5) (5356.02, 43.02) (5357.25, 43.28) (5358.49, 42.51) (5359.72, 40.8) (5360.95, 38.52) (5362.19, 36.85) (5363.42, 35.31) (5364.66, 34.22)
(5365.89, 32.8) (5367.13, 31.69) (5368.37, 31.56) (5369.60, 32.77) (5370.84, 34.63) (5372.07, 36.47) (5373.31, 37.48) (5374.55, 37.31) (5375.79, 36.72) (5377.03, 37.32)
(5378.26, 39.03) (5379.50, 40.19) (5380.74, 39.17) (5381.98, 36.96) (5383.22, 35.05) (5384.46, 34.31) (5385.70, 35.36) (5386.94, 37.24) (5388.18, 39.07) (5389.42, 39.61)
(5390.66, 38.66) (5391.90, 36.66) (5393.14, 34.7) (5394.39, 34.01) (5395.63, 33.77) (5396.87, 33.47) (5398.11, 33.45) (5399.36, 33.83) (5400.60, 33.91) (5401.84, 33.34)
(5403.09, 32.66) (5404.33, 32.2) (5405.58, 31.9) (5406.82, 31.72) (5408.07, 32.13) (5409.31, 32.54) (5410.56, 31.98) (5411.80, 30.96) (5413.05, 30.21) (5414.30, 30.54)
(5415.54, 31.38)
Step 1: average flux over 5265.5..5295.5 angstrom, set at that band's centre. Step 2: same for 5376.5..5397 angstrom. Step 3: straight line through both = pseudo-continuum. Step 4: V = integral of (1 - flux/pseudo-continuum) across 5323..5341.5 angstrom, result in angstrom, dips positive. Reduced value 5.3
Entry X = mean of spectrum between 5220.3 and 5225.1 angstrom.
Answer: 43.2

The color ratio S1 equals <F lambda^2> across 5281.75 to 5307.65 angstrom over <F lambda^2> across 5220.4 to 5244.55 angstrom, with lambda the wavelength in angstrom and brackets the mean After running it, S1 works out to 1.61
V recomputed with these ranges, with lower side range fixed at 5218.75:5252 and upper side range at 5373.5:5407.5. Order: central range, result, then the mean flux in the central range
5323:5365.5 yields -1.7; 40.8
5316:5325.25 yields -0.7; 43.9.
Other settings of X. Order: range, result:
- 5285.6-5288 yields 88.8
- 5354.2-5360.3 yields 42.5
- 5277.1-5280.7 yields 89.9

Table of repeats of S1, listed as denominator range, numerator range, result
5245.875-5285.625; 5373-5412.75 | 0.52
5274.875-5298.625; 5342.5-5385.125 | 0.47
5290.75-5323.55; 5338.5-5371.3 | 0.70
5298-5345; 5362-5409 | 0.77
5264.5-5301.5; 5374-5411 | 0.47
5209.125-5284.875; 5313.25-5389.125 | 0.71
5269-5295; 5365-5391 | 0.45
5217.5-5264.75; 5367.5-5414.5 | 0.72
